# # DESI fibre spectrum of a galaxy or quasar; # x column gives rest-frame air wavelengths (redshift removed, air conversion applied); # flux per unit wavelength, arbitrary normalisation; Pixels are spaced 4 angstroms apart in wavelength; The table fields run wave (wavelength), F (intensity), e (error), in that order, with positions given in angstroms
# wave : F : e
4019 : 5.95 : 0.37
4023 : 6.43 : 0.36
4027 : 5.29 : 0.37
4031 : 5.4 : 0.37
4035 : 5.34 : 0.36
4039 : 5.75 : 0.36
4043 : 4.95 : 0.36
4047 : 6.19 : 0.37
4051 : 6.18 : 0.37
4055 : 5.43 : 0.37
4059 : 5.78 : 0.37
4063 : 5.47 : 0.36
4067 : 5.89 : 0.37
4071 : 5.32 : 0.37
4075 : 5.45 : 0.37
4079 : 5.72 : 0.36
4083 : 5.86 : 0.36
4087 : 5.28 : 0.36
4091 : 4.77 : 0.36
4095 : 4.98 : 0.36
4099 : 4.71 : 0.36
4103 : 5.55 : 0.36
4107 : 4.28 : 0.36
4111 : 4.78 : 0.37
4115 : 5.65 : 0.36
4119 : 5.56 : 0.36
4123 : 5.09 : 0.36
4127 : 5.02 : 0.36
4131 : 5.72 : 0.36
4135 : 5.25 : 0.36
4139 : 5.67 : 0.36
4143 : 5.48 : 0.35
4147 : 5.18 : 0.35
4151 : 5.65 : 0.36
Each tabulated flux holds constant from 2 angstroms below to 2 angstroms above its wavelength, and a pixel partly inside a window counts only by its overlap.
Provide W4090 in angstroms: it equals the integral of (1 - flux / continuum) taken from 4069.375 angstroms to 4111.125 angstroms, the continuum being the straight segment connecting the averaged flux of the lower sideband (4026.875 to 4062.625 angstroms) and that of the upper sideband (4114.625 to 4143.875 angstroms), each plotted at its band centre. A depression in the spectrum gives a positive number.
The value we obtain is 2.5 angstroms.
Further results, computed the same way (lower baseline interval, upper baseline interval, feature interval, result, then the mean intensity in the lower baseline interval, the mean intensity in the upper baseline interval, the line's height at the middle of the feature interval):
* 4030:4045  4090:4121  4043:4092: -3.6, 5.36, 5.04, 5.22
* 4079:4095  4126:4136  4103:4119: 0.8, 5.31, 5.37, 5.34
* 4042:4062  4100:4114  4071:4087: -0.8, 5.73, 4.91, 5.33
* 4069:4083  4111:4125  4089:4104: 1.3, 5.55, 5.34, 5.45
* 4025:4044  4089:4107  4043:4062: -1.9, 5.37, 4.92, 5.24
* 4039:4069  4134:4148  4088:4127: 3.4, 5.7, 5.42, 5.53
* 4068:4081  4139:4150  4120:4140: 0.4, 5.53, 5.42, 5.44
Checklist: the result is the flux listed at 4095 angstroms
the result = 4.98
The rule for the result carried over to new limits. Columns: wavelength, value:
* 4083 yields 5.86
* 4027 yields 5.29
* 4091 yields 4.77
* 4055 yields 5.43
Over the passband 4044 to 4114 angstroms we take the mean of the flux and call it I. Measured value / 5.39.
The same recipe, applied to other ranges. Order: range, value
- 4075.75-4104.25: 5.27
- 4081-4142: 5.22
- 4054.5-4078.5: 5.57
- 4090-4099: 4.85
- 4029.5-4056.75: 5.61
